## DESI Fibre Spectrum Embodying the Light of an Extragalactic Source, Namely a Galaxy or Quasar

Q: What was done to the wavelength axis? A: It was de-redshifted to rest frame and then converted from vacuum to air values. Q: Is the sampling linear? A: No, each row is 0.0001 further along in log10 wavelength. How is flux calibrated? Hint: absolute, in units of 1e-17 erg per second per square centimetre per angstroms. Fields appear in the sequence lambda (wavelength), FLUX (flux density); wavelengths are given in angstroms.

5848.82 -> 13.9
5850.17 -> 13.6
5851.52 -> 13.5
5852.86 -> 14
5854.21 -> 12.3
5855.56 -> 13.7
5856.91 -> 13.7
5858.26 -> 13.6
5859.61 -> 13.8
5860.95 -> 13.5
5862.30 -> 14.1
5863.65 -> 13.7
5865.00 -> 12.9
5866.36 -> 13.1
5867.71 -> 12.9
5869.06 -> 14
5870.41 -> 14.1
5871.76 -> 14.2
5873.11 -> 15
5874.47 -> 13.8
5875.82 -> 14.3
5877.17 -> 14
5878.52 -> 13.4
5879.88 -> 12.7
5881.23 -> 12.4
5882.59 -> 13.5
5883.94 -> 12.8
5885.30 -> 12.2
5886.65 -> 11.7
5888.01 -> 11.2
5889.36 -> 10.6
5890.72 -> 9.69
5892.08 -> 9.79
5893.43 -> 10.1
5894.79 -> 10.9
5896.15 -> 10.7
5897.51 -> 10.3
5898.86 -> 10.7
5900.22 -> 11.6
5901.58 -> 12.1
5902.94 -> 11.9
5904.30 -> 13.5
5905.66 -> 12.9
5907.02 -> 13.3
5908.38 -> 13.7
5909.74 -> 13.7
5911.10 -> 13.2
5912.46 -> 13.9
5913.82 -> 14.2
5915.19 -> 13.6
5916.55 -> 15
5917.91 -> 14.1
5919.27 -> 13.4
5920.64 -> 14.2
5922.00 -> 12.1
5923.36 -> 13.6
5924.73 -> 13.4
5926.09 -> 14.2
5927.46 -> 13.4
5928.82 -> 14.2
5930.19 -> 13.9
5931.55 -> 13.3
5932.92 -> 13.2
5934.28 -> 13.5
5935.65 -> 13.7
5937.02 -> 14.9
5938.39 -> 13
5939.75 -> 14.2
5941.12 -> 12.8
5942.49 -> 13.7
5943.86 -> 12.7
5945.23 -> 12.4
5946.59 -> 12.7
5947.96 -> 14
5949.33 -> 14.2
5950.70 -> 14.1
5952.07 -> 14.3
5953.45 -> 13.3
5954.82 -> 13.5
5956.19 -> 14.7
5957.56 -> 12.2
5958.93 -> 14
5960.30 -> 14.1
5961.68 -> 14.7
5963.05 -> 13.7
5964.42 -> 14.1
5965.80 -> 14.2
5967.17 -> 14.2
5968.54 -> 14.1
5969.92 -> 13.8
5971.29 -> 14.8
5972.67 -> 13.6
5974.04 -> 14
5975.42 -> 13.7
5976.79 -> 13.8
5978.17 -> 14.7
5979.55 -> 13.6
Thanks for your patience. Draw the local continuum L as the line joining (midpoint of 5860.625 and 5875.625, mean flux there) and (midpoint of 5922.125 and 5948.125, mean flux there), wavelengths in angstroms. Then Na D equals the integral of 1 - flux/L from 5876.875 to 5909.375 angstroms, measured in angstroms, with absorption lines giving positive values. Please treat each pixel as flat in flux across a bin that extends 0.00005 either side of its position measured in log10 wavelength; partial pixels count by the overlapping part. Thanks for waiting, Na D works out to 4.20 angstroms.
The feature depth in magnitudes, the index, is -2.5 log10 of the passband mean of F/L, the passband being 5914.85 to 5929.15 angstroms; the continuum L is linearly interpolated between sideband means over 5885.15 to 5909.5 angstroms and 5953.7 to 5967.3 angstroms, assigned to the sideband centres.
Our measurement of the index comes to -0.11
